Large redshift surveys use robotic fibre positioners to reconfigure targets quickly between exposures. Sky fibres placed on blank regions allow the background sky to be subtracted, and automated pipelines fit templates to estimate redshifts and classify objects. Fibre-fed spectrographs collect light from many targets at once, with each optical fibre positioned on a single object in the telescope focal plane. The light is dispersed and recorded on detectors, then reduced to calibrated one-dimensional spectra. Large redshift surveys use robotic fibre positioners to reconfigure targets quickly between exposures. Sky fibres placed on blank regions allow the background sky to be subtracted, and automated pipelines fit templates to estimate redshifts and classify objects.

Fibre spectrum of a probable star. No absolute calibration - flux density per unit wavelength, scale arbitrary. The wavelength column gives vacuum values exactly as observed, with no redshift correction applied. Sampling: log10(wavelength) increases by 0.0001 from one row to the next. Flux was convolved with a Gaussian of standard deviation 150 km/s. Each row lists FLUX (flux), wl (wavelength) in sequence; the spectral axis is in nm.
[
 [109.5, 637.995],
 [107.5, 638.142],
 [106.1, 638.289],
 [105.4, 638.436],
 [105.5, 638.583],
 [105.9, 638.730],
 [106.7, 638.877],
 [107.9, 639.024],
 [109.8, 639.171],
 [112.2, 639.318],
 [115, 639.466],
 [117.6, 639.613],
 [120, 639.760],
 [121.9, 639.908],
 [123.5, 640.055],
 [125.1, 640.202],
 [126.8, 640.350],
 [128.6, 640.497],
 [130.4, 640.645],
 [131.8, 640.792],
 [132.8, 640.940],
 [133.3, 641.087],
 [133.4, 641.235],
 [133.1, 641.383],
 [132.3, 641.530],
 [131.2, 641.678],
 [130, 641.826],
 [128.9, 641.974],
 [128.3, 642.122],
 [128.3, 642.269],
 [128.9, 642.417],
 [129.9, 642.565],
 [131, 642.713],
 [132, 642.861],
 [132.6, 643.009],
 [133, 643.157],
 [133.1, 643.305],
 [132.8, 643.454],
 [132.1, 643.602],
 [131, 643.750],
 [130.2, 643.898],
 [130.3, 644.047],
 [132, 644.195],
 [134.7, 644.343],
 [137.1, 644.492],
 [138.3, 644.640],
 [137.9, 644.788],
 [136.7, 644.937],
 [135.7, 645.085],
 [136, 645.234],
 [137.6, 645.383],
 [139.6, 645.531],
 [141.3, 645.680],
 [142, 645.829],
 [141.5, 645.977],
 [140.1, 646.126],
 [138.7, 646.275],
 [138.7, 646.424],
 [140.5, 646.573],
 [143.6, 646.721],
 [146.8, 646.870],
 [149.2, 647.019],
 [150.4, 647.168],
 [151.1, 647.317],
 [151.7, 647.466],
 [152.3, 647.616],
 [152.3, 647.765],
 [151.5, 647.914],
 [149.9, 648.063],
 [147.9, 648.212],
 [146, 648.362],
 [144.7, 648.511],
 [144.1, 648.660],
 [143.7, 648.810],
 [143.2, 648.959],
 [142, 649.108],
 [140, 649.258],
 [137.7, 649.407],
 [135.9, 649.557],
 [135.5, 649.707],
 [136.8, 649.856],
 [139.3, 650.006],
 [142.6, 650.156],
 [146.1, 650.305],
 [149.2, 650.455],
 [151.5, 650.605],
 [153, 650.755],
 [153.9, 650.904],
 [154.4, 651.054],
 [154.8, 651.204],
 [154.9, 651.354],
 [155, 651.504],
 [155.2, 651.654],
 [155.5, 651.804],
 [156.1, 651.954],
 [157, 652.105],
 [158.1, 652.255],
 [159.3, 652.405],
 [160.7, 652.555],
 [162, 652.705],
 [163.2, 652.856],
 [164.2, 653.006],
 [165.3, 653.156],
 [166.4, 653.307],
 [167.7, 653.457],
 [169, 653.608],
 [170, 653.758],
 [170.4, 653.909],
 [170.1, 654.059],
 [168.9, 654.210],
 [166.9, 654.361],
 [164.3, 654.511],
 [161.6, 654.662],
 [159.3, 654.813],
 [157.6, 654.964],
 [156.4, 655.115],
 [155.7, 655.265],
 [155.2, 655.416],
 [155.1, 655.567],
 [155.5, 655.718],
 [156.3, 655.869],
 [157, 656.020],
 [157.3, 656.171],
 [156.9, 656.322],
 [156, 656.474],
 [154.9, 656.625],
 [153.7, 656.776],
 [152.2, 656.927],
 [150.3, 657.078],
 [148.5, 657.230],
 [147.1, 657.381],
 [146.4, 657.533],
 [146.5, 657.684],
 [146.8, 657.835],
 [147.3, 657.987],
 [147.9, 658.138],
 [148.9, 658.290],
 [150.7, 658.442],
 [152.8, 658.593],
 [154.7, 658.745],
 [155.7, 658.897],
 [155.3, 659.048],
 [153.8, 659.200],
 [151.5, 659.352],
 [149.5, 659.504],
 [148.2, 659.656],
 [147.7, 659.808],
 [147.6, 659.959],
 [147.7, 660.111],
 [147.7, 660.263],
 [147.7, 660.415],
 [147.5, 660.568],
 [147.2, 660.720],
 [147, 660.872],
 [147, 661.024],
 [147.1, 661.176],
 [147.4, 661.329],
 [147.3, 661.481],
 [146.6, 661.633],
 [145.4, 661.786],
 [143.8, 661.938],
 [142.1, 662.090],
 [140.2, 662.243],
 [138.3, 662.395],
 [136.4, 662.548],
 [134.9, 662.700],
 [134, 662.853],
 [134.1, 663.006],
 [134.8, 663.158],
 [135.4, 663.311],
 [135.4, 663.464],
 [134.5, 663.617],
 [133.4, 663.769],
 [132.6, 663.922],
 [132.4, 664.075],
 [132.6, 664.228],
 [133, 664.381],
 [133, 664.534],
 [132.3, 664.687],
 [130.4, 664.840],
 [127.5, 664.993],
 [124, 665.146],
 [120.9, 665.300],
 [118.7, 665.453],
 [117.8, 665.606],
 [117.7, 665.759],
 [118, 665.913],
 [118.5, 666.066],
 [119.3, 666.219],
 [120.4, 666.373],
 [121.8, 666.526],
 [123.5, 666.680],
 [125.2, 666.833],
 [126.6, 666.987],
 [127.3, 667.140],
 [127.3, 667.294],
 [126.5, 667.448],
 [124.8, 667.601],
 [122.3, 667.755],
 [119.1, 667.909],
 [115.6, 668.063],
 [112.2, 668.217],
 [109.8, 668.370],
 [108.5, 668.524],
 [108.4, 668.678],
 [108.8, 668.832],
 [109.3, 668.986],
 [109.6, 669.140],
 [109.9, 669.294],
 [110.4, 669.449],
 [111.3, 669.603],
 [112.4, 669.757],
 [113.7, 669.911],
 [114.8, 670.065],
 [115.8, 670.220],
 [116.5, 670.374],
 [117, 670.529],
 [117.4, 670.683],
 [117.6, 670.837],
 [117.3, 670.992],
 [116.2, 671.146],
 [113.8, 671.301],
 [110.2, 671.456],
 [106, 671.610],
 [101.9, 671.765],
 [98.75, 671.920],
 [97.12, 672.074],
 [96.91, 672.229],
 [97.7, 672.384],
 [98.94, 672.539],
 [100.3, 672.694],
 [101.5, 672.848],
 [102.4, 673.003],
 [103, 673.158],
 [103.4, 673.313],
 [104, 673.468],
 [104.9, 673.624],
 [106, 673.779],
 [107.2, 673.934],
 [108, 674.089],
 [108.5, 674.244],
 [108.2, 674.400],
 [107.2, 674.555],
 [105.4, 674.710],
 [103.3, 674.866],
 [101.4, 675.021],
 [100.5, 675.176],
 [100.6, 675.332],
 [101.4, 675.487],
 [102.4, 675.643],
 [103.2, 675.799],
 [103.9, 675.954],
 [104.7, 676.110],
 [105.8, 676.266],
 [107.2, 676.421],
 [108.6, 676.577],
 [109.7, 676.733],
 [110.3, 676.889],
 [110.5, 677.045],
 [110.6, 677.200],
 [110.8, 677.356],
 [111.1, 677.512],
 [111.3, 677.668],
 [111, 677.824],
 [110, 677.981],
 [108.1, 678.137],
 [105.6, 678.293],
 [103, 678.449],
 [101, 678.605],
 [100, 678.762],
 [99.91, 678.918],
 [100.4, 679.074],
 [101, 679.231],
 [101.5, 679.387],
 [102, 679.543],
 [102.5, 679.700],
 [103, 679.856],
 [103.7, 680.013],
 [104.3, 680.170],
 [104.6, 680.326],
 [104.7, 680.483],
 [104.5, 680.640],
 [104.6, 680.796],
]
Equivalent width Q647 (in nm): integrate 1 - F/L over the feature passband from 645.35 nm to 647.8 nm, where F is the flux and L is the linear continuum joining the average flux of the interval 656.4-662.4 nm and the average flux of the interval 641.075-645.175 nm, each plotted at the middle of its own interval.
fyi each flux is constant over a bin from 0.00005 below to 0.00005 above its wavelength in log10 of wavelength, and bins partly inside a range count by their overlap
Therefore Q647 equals -0.16 nm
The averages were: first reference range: 132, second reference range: 149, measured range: 145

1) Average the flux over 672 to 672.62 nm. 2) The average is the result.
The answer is 97.6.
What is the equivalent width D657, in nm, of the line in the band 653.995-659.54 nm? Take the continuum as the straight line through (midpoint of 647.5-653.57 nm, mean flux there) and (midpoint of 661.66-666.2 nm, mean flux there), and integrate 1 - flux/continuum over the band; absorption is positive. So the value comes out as -0.49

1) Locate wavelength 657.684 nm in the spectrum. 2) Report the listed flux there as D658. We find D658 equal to 146.5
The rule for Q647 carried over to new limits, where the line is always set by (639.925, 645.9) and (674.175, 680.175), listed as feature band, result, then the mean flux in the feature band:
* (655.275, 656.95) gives -0.46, 156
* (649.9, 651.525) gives -0.31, 150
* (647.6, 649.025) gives -0.21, 147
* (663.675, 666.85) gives -0.30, 125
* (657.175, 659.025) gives -0.45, 150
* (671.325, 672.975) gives 0.12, 101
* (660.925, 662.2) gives -0.30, 146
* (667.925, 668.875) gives 0.01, 111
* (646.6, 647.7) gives -0.17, 149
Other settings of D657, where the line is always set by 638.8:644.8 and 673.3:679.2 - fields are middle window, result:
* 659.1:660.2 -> -0.313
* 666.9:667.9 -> -0.125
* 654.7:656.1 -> -0.440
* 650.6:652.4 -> -0.498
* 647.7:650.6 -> -0.485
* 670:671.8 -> -0.079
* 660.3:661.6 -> -0.357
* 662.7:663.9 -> -0.215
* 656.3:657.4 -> -0.319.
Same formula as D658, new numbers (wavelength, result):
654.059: 170.1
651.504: 155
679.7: 102.5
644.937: 136.7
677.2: 110.6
